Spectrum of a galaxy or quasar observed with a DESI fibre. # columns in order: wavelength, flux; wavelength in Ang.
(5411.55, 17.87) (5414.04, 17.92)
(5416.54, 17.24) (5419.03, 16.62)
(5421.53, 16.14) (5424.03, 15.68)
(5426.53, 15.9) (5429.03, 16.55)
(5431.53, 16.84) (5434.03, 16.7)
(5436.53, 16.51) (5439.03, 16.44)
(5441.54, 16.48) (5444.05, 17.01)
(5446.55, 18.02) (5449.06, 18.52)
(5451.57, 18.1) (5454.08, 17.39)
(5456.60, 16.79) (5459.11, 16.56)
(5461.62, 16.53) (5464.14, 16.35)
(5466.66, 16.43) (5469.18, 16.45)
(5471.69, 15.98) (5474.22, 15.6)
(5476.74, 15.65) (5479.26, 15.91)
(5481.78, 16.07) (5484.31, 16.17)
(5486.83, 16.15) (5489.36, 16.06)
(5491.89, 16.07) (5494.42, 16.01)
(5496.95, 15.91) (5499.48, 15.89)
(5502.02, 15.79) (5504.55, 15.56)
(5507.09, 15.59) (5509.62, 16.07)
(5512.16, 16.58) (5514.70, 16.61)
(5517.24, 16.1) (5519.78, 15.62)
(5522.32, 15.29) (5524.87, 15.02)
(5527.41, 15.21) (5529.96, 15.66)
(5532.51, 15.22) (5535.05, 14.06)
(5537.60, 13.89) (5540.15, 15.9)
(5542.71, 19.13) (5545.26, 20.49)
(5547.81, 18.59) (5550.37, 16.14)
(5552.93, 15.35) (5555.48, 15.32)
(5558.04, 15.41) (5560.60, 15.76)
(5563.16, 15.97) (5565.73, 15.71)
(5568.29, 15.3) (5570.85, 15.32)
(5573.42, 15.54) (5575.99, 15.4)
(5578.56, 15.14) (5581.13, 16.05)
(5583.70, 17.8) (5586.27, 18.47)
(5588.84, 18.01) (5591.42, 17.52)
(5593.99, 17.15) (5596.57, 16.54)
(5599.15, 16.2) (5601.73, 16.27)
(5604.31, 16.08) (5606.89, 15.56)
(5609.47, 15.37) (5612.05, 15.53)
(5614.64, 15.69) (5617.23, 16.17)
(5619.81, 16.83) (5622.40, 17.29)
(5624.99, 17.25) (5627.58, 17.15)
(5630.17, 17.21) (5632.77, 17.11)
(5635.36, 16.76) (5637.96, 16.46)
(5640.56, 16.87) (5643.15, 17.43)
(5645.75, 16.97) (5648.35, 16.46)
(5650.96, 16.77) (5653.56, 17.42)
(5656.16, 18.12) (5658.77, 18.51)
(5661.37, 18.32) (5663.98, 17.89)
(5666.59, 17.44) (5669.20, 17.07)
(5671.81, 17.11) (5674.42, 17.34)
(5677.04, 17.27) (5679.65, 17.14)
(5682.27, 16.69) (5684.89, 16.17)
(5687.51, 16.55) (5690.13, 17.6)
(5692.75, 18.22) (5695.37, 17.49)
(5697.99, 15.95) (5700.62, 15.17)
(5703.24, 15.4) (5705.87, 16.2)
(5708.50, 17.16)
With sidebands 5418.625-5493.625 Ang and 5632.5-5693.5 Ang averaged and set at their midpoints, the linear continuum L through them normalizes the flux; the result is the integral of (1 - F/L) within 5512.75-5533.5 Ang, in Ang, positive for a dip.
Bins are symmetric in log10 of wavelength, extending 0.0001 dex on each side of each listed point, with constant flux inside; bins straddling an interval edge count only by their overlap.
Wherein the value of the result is 1.4 Ang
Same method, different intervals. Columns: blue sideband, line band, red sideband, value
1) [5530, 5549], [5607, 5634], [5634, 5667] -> 1.0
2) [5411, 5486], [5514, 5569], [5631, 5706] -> 2.7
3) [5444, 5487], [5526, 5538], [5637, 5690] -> 1.4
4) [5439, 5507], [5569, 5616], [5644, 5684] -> 1.9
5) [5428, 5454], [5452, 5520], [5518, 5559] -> 1.8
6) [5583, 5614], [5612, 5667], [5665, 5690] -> -0.8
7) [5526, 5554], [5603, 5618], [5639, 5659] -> 1.1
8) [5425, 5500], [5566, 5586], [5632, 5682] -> 1.2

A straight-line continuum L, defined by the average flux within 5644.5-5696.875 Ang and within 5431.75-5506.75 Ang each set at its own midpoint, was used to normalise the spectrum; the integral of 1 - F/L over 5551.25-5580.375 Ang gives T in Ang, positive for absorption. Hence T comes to 2.4 Ang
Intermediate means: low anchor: 16.4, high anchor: 17.3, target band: 15.5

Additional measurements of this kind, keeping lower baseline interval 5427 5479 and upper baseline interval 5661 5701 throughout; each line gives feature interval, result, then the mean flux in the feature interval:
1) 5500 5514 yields 0.72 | 15.9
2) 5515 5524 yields 0.58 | 15.7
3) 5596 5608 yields 0.60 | 16.1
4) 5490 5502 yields 0.60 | 15.9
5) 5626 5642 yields 0.08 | 16.9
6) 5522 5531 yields 0.83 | 15.3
